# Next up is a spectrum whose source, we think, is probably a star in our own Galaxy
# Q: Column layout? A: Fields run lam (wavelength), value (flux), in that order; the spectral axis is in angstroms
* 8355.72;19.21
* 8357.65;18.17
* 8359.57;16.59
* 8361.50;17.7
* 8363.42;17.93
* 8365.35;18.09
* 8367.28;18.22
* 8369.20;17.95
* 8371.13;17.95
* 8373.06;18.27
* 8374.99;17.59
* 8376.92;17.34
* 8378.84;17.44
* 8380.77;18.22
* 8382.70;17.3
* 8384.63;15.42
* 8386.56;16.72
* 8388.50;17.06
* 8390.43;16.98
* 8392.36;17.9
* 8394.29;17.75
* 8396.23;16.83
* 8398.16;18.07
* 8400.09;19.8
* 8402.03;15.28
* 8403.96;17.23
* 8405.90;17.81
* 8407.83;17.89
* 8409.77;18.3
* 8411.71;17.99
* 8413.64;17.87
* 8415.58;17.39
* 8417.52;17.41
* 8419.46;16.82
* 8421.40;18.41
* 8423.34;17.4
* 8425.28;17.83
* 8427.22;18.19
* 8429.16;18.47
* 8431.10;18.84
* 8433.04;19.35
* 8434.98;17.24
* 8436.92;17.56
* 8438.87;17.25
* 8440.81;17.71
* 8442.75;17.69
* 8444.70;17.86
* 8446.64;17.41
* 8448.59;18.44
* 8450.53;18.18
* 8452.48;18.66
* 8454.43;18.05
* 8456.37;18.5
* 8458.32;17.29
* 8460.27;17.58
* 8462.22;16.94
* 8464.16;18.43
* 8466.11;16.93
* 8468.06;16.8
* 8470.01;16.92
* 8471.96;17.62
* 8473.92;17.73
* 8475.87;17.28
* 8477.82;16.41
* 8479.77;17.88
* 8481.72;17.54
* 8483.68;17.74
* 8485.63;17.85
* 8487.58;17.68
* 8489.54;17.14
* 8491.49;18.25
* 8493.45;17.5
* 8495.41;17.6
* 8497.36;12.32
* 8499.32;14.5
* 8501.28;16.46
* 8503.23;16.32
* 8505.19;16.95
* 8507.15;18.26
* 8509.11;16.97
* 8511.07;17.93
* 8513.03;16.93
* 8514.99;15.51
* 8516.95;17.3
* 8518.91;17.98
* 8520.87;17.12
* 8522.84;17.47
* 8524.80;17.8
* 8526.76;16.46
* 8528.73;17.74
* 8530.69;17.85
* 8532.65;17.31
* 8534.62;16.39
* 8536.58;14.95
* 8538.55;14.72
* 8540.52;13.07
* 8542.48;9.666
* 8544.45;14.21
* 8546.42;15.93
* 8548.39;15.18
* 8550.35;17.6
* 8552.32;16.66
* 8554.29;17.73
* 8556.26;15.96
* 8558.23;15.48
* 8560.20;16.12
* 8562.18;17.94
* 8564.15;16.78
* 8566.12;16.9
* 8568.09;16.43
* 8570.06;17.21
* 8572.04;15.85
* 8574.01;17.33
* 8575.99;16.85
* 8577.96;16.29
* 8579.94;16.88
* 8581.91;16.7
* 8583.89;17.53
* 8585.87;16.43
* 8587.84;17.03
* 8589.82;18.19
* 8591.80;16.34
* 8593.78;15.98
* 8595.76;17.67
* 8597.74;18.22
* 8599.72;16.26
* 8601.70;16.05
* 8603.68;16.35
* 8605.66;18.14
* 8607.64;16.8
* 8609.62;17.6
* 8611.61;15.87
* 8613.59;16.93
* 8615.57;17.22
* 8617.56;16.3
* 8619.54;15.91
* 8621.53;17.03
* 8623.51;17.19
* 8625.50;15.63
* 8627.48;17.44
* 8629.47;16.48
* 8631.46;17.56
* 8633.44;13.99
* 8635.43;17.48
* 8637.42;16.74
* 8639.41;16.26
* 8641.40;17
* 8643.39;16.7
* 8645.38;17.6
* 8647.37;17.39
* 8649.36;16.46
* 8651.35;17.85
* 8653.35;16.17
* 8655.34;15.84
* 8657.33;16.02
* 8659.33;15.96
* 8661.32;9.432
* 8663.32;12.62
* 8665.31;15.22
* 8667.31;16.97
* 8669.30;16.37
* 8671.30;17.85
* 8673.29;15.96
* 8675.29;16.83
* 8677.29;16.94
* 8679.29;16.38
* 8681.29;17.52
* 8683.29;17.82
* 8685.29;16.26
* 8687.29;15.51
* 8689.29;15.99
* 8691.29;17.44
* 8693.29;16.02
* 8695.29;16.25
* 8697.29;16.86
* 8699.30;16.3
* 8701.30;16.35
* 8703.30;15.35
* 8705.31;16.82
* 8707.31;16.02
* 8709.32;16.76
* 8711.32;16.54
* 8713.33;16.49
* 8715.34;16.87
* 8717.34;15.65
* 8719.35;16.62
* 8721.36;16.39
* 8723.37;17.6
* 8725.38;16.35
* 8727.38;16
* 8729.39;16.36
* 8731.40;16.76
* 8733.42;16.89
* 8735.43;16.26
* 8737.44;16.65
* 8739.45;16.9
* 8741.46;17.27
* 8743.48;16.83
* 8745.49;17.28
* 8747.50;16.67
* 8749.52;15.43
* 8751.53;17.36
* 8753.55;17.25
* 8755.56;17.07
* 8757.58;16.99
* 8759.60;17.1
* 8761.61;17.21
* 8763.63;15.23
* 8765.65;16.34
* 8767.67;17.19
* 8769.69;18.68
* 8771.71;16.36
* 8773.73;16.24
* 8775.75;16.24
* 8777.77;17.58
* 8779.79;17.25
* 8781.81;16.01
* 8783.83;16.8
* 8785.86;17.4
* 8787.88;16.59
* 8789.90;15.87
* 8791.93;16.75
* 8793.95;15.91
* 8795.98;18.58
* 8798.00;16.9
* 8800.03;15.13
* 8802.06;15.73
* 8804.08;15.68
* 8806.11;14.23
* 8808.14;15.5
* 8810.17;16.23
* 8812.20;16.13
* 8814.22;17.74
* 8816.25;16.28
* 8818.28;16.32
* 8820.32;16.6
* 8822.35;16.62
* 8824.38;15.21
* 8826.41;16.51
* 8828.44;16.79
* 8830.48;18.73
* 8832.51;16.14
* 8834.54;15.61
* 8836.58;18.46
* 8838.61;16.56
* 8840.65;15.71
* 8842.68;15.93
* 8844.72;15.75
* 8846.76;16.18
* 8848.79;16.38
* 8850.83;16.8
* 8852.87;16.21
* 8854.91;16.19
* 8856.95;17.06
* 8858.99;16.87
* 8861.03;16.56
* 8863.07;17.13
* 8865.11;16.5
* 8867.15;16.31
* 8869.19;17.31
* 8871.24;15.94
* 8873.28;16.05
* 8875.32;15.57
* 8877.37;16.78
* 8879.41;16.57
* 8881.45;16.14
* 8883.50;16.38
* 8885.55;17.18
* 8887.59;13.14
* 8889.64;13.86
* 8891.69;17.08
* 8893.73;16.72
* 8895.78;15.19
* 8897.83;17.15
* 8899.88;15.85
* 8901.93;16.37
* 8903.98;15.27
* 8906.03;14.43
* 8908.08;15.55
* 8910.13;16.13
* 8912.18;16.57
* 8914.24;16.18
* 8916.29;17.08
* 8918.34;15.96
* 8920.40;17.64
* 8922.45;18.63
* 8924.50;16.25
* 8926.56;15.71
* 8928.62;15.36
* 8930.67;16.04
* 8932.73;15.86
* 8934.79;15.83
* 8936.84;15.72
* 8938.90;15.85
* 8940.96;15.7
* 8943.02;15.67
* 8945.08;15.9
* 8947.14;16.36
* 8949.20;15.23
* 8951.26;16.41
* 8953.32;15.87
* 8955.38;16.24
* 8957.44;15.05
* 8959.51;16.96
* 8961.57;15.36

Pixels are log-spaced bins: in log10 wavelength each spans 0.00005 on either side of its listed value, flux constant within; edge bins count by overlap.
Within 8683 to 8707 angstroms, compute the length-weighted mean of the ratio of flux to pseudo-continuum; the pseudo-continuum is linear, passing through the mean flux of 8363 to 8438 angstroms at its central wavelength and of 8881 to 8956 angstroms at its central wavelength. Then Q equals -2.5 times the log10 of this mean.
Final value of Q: 0.02 mag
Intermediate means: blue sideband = 17.7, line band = 16.4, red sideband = 16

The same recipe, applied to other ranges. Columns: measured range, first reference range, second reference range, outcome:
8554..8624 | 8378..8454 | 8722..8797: 0.03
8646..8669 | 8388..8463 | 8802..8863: 0.10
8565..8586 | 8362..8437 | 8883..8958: 0.02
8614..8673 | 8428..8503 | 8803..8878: 0.05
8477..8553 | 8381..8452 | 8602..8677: 0.04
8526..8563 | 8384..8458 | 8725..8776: 0.10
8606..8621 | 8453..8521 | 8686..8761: 0.01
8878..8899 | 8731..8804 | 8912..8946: 0.03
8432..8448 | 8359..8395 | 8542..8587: -0.04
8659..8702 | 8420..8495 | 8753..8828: 0.06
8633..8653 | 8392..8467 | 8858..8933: 0.02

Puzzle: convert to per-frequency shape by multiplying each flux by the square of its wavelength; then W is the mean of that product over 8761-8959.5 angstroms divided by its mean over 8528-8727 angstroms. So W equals 1.0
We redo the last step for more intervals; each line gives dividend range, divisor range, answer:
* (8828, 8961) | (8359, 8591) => 1.04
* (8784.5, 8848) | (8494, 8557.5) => 1.08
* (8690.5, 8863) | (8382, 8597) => 1.04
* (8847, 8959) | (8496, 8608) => 1.06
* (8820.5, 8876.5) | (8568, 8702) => 1.05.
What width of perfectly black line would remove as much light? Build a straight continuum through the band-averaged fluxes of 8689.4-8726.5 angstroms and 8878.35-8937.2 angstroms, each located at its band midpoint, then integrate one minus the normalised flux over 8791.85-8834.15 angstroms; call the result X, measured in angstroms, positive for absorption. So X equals -0.2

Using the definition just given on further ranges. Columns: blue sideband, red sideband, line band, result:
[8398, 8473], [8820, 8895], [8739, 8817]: 0.1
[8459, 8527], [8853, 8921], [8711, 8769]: -0.6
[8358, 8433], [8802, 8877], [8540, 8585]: 2.7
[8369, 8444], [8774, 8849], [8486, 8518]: 1.1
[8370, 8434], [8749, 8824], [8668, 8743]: 0.9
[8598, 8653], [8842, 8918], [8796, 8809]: 0.5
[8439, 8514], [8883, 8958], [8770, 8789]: -0.4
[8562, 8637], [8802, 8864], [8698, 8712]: 0.3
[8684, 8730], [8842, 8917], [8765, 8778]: -0.5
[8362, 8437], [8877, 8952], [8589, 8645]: 0.8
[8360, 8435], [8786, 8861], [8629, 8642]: 0.4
